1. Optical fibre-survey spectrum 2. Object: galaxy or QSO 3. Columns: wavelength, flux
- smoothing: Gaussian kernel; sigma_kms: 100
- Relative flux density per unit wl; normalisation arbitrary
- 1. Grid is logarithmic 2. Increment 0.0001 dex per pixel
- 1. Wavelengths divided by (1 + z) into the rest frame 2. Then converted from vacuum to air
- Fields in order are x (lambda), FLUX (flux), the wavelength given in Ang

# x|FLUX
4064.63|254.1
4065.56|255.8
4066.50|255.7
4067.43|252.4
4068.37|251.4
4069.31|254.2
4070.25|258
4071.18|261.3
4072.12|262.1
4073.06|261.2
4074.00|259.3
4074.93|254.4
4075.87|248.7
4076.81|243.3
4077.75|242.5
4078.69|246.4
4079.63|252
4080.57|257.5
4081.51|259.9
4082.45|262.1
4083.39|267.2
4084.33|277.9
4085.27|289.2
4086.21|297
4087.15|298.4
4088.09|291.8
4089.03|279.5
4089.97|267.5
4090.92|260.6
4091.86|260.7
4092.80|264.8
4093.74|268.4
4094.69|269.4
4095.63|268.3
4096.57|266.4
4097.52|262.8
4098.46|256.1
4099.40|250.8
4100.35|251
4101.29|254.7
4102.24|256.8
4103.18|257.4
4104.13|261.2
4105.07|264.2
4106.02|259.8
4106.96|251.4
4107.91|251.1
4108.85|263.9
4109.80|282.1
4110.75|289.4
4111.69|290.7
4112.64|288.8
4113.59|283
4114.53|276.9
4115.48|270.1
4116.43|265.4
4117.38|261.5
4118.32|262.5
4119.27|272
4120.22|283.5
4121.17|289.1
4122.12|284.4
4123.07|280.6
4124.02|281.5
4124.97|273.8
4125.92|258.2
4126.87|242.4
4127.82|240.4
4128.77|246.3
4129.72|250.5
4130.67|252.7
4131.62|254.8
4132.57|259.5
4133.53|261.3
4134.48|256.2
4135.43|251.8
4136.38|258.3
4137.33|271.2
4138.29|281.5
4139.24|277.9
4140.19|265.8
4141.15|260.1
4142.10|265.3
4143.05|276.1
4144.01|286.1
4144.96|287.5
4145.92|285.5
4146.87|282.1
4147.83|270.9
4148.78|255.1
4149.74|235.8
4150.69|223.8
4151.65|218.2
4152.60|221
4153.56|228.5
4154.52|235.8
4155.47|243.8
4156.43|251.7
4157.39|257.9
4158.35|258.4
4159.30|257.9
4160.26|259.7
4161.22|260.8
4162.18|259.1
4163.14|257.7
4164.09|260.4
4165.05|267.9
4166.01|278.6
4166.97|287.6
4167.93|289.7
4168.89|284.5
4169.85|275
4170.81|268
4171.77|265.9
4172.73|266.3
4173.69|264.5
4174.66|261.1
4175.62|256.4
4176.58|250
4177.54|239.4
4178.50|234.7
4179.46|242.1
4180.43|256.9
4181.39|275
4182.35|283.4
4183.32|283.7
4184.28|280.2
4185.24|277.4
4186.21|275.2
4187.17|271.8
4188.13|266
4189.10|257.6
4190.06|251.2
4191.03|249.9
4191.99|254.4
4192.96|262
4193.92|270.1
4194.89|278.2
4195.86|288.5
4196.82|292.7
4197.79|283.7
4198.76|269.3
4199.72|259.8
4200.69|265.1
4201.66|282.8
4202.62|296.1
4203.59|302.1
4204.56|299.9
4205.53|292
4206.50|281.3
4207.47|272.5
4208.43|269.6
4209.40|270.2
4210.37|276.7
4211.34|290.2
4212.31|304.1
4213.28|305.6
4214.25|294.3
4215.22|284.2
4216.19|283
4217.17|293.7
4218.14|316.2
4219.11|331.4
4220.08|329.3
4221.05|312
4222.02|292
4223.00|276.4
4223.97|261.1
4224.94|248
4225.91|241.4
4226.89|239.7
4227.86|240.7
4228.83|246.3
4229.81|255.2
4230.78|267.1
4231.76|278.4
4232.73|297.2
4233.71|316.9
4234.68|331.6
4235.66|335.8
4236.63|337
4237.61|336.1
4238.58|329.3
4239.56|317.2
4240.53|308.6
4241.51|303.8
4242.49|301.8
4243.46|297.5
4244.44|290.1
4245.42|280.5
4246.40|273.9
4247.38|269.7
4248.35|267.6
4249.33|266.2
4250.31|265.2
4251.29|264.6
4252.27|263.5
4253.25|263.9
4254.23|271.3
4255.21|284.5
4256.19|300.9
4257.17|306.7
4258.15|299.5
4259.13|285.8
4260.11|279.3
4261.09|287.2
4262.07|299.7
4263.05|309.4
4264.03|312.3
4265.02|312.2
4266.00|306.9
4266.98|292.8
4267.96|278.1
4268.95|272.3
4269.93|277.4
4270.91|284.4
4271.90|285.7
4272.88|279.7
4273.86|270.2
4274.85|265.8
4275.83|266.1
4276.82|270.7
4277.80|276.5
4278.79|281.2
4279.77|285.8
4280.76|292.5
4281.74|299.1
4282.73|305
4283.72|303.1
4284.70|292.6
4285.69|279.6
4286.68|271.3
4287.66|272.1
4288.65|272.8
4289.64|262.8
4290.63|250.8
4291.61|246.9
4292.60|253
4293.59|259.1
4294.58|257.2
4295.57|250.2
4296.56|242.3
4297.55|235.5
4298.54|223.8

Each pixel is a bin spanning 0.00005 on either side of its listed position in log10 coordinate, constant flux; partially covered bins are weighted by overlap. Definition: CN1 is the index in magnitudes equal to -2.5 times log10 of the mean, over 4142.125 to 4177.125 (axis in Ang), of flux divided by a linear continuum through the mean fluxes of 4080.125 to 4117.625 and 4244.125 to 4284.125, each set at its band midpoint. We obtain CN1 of 0.06 mag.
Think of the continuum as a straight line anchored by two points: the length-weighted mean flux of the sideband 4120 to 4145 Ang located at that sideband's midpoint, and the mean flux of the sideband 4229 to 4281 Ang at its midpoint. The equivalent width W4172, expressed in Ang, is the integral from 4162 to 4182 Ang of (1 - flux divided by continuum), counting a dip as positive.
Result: 0.7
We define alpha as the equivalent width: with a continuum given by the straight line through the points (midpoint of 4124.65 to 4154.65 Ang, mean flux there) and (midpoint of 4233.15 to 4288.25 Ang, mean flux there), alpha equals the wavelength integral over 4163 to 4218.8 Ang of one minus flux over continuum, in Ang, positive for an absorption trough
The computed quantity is -0.6 Ang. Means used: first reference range 257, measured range 275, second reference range 291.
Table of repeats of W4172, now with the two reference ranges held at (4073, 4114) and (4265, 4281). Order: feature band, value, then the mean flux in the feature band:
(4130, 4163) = 1.5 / 258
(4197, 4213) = -0.4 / 283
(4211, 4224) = -1.1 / 299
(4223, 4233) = 0.7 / 258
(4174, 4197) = 0.8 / 265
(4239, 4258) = -0.4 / 284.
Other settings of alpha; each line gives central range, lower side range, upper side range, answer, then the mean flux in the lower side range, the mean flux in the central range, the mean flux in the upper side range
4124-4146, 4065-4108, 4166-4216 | 0.3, 262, 264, 274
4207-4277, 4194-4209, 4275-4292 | -1.9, 282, 288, 278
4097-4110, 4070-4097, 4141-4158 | 0.2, 266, 258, 255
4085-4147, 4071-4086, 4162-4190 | -1.5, 260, 269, 267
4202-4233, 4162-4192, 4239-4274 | -0.7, 266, 283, 287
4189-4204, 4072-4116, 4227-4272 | 0.5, 266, 273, 290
